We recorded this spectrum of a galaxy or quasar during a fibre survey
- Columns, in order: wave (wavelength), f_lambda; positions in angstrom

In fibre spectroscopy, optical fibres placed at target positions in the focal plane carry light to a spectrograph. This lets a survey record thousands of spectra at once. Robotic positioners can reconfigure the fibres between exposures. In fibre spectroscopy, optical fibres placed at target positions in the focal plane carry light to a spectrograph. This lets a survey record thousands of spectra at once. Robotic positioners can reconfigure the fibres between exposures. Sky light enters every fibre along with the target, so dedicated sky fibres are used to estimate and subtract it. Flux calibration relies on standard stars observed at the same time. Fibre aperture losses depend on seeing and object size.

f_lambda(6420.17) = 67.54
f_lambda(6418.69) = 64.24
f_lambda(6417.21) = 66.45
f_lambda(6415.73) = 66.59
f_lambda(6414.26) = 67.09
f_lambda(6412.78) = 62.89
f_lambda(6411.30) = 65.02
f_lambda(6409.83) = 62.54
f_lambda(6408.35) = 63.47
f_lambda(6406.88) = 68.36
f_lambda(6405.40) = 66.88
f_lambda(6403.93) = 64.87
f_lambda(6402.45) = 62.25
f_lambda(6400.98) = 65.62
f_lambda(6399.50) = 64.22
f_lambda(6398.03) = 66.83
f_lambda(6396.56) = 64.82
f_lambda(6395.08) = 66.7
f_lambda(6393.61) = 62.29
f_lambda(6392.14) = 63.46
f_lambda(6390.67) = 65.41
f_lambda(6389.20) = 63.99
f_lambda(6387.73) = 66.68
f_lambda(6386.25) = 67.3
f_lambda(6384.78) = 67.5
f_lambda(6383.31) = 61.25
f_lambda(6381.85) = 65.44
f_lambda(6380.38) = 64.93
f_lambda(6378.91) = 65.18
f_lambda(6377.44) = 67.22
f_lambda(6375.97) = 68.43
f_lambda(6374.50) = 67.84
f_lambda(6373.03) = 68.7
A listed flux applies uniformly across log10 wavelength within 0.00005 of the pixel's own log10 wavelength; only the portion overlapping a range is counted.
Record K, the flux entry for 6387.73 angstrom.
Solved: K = 66.68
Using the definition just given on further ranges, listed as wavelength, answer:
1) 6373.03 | 68.7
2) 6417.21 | 66.45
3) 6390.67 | 65.41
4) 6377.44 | 67.22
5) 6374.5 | 67.84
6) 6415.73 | 66.59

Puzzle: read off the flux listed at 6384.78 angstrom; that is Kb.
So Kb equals 67.5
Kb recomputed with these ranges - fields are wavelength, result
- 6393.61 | 62.29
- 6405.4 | 66.88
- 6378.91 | 65.18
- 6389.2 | 63.99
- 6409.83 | 62.54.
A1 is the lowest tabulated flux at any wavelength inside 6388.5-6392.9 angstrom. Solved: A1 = 63.46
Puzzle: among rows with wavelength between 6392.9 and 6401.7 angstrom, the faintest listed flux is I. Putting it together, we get 62.29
